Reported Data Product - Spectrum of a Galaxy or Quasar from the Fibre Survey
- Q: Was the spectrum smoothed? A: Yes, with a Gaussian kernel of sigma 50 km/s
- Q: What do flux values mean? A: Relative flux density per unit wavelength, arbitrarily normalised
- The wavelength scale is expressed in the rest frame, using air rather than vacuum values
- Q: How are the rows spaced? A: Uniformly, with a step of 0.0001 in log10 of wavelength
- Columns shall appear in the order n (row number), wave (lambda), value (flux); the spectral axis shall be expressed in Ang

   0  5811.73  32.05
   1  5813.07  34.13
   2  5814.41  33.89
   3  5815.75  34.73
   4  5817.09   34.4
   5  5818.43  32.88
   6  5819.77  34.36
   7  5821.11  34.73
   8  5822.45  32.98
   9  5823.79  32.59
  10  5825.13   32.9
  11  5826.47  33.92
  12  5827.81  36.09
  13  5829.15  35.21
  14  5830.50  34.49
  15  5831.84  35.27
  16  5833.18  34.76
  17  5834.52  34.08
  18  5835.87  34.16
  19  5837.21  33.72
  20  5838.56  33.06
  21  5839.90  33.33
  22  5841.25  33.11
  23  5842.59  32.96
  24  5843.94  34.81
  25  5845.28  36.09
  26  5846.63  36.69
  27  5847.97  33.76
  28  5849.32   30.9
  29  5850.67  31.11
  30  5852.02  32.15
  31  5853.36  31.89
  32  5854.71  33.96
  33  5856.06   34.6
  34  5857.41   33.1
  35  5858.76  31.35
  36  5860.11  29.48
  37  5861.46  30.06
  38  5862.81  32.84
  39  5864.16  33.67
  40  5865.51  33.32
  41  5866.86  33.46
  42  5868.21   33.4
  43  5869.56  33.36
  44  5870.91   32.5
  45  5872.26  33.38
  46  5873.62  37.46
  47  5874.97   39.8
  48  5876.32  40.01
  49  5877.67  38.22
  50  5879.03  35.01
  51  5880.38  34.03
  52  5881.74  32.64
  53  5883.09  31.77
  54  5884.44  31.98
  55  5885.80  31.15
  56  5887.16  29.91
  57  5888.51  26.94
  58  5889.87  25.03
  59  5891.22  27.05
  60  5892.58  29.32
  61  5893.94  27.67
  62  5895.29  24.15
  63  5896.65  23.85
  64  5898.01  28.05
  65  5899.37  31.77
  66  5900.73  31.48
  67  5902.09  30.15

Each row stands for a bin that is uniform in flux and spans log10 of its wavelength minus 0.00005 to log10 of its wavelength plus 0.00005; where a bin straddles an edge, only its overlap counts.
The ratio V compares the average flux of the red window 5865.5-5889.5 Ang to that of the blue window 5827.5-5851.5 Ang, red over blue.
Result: 0.99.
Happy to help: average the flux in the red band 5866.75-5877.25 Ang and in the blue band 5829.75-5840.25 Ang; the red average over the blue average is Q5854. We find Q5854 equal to 1.0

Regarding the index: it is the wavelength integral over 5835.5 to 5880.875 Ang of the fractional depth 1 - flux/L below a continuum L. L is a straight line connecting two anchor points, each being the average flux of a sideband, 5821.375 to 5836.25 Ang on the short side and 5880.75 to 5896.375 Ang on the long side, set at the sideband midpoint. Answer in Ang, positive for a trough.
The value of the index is -3.4 Ang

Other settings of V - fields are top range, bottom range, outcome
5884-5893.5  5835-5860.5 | 0.86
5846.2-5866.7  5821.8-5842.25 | 0.96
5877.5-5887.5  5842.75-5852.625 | 0.98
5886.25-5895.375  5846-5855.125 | 0.84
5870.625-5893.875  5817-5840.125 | 0.96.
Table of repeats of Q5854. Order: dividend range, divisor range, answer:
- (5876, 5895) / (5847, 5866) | 0.96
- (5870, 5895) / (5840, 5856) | 0.97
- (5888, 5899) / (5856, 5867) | 0.83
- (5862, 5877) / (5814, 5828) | 1.03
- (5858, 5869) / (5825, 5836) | 0.93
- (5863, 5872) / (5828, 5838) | 0.96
